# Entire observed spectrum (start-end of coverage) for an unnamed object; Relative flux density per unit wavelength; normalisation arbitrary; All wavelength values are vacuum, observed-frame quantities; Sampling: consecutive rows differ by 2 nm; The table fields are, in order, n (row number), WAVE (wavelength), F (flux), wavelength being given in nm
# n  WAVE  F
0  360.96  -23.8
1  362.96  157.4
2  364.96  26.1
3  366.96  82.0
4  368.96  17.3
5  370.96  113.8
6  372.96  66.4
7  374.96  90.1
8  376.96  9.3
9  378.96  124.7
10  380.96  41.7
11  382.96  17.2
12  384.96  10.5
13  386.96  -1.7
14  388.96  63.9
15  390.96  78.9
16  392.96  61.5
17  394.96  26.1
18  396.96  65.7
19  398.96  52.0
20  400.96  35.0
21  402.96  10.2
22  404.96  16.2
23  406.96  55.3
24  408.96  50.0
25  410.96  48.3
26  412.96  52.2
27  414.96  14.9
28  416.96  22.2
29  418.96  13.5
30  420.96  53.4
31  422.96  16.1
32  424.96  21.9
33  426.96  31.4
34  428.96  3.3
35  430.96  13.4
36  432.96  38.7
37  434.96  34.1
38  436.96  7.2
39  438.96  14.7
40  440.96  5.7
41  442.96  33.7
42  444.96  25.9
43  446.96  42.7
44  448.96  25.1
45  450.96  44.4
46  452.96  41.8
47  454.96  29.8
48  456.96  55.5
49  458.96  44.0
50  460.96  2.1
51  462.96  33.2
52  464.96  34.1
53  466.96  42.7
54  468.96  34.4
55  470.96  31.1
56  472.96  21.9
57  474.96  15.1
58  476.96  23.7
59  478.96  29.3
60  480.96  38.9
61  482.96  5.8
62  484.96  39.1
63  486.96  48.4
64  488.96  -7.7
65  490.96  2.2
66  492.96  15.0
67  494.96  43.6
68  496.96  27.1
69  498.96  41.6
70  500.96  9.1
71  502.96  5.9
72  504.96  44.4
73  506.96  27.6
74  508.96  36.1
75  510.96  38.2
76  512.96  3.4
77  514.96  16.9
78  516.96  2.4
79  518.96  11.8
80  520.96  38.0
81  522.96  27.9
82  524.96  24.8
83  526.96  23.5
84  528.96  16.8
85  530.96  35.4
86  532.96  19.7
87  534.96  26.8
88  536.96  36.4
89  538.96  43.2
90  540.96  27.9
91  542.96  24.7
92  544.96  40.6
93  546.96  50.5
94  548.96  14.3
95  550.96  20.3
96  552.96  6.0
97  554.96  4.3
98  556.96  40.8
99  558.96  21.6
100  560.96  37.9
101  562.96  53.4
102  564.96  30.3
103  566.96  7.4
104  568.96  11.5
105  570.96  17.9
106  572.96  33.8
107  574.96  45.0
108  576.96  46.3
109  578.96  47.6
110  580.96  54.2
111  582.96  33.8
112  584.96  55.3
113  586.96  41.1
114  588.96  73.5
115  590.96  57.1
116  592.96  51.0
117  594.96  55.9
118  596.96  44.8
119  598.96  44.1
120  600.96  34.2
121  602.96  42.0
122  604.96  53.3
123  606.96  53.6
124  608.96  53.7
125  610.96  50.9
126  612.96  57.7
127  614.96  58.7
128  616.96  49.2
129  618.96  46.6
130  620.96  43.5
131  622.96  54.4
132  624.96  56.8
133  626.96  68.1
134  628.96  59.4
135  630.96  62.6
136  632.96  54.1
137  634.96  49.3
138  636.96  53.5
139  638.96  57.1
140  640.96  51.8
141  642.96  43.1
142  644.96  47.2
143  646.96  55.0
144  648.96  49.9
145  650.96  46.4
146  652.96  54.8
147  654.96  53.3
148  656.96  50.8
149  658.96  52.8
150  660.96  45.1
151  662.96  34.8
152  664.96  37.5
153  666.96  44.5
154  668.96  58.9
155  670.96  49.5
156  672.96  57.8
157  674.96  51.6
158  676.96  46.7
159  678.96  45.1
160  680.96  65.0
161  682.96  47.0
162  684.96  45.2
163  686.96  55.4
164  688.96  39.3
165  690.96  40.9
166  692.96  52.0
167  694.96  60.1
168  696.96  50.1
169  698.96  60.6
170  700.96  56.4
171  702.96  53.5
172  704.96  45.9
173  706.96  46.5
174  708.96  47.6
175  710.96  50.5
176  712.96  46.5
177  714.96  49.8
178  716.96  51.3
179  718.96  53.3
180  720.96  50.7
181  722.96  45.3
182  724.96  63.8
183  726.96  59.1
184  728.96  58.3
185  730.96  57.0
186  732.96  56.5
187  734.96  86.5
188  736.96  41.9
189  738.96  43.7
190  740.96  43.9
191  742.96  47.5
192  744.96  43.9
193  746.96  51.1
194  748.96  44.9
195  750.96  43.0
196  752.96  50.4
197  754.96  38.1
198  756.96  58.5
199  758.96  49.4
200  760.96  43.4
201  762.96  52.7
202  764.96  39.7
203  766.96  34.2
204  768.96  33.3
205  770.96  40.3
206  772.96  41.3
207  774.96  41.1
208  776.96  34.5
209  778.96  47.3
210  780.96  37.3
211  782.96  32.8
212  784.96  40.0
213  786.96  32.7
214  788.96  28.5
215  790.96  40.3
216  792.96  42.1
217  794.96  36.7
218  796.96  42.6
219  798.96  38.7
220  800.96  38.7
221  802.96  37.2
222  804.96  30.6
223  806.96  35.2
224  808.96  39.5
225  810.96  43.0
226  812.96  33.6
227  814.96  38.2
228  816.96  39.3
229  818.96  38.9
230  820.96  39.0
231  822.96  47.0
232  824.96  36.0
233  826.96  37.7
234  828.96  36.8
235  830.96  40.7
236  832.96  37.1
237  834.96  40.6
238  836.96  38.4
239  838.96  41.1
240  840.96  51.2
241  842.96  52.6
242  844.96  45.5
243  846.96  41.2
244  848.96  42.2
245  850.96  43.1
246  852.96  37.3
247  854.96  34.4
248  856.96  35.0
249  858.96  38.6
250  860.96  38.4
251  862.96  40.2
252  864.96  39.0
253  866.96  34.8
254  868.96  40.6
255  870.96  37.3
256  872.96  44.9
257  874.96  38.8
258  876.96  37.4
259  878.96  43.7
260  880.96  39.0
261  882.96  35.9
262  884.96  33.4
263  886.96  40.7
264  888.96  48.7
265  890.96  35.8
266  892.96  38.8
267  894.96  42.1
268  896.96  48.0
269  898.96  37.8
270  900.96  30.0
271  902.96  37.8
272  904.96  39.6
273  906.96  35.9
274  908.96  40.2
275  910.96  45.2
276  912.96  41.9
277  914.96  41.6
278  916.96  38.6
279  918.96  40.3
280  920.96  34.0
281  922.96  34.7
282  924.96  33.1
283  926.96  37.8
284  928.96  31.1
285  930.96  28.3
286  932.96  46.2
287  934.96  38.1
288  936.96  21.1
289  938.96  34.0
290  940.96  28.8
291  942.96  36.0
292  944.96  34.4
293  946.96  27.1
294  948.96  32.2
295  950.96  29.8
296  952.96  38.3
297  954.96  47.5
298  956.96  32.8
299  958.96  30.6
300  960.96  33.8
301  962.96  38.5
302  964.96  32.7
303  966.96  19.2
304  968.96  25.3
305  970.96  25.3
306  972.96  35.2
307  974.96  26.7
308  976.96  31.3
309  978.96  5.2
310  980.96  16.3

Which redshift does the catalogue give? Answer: 0.51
